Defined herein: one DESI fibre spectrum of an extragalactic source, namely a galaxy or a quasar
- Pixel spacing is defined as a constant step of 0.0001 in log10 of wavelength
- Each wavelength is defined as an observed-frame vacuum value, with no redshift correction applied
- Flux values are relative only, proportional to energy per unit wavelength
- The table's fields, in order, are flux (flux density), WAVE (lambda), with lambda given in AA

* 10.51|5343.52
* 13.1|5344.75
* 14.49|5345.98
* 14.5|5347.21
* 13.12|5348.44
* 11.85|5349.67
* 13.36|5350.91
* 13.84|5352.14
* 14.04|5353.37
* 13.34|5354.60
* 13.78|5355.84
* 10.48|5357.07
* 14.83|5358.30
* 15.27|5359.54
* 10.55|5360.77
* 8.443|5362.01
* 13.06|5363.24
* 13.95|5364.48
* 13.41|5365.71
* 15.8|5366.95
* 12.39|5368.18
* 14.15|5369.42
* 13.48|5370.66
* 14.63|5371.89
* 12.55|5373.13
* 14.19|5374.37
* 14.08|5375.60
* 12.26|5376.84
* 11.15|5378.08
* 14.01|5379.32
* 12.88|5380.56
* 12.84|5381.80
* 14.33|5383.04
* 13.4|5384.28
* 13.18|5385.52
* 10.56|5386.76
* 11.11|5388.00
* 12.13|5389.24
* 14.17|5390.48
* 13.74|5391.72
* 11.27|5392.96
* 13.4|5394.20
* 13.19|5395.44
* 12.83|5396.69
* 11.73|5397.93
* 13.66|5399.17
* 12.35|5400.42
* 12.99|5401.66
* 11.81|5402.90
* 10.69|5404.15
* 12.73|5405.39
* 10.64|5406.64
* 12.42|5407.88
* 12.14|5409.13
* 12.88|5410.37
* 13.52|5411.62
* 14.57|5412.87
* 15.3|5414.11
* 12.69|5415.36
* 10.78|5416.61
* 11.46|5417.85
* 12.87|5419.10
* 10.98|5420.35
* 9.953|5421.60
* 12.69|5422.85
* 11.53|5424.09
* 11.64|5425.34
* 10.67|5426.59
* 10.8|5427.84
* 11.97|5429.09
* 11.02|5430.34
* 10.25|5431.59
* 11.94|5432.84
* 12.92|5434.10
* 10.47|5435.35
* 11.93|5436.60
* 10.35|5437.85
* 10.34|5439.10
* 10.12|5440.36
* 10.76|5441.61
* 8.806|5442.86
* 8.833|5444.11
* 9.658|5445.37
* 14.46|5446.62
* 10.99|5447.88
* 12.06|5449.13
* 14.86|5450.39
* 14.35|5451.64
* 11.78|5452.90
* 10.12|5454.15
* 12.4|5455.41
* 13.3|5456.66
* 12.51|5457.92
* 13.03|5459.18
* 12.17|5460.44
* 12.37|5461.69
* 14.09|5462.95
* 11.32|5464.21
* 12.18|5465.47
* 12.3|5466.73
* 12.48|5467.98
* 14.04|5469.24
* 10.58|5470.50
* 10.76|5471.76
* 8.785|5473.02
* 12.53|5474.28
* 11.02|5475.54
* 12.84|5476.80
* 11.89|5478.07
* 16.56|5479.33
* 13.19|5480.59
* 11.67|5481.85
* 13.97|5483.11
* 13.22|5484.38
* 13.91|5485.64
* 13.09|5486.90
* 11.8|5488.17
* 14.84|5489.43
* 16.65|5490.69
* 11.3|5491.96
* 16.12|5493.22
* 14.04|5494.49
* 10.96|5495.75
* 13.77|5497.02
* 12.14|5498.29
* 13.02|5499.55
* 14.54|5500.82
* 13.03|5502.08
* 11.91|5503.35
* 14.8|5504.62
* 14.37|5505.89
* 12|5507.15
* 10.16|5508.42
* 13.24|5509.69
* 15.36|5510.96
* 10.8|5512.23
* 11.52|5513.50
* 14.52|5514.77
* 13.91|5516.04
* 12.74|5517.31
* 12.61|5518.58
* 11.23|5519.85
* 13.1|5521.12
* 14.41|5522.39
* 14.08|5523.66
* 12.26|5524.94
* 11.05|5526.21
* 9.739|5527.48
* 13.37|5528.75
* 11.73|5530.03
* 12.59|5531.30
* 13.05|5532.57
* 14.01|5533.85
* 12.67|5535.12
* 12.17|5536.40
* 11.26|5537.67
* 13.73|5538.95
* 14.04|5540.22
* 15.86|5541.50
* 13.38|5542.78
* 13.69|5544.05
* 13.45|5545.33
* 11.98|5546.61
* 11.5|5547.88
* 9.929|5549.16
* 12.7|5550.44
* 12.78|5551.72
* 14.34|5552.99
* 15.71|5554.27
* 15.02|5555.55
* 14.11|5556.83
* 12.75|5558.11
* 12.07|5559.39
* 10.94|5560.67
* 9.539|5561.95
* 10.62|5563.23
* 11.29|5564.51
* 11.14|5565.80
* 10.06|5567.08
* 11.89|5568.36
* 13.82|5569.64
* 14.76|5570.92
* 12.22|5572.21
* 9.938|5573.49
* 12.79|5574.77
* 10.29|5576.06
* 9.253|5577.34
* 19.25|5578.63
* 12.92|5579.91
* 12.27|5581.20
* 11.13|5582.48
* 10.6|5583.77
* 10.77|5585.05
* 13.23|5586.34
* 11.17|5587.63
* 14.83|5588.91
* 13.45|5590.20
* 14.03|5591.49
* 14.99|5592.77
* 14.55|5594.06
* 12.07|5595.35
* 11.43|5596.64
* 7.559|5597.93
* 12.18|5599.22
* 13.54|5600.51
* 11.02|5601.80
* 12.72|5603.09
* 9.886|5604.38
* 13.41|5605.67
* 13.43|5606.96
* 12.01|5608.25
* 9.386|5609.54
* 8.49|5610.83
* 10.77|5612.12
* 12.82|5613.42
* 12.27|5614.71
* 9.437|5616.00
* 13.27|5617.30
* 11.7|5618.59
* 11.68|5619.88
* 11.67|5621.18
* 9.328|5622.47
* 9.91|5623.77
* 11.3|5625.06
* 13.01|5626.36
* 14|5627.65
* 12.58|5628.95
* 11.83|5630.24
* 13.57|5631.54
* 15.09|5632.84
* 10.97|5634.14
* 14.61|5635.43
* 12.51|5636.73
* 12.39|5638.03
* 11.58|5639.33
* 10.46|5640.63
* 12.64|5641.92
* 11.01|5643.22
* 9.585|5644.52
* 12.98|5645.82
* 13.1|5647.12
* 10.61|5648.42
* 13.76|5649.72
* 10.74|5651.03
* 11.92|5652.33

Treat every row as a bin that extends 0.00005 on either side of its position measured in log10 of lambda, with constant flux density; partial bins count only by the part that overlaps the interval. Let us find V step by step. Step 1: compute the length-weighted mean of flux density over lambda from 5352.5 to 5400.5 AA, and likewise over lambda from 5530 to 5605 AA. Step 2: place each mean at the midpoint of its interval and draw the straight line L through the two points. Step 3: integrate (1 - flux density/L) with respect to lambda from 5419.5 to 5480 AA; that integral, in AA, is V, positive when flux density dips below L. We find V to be 5.00 AA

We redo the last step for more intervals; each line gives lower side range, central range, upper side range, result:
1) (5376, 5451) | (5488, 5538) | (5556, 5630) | -4.0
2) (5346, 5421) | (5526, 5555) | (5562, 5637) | -1.3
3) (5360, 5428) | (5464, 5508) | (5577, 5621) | -1.9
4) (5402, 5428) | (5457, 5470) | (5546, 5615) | -0.6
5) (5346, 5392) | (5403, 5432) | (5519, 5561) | 2.5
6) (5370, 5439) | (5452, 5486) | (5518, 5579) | 0.1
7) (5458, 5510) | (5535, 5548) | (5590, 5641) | -0.7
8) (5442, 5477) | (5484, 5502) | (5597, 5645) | -2.5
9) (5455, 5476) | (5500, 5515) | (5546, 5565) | -0.9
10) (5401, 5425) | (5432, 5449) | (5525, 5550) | 1.9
